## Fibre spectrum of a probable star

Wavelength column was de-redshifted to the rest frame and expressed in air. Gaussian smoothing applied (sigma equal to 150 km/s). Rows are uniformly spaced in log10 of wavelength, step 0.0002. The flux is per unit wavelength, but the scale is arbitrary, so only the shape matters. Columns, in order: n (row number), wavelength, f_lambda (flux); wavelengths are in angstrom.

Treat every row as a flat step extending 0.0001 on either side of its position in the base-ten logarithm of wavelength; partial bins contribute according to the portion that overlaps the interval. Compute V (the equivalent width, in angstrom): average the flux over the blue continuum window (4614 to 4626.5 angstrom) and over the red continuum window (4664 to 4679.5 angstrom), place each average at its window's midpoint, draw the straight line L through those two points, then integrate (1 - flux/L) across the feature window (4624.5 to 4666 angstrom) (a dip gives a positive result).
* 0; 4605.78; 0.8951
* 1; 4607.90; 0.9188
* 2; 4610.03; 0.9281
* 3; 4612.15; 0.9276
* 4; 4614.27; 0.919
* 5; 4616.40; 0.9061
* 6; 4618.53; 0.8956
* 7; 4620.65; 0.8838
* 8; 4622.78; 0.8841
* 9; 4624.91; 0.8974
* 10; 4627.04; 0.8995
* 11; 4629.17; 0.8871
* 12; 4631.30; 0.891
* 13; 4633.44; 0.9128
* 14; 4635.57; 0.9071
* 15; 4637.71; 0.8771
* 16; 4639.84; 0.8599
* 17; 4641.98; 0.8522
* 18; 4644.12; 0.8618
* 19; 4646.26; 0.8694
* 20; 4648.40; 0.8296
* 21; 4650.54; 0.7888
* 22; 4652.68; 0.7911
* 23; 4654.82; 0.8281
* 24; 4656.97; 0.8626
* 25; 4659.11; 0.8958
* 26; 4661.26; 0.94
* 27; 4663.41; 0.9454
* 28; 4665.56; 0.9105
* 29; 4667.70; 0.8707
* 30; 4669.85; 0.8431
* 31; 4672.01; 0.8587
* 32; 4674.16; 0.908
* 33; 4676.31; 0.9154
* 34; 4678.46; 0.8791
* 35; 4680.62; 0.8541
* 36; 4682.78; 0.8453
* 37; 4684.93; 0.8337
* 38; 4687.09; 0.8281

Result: 0.8 angstrom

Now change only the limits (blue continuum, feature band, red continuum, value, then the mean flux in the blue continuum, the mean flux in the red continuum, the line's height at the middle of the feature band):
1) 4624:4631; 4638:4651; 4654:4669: 0.7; 0.895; 0.894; 0.894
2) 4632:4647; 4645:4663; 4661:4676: 0.7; 0.877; 0.895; 0.886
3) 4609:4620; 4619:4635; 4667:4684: 0.2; 0.915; 0.871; 0.906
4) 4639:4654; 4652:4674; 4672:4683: -0.5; 0.836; 0.881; 0.86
